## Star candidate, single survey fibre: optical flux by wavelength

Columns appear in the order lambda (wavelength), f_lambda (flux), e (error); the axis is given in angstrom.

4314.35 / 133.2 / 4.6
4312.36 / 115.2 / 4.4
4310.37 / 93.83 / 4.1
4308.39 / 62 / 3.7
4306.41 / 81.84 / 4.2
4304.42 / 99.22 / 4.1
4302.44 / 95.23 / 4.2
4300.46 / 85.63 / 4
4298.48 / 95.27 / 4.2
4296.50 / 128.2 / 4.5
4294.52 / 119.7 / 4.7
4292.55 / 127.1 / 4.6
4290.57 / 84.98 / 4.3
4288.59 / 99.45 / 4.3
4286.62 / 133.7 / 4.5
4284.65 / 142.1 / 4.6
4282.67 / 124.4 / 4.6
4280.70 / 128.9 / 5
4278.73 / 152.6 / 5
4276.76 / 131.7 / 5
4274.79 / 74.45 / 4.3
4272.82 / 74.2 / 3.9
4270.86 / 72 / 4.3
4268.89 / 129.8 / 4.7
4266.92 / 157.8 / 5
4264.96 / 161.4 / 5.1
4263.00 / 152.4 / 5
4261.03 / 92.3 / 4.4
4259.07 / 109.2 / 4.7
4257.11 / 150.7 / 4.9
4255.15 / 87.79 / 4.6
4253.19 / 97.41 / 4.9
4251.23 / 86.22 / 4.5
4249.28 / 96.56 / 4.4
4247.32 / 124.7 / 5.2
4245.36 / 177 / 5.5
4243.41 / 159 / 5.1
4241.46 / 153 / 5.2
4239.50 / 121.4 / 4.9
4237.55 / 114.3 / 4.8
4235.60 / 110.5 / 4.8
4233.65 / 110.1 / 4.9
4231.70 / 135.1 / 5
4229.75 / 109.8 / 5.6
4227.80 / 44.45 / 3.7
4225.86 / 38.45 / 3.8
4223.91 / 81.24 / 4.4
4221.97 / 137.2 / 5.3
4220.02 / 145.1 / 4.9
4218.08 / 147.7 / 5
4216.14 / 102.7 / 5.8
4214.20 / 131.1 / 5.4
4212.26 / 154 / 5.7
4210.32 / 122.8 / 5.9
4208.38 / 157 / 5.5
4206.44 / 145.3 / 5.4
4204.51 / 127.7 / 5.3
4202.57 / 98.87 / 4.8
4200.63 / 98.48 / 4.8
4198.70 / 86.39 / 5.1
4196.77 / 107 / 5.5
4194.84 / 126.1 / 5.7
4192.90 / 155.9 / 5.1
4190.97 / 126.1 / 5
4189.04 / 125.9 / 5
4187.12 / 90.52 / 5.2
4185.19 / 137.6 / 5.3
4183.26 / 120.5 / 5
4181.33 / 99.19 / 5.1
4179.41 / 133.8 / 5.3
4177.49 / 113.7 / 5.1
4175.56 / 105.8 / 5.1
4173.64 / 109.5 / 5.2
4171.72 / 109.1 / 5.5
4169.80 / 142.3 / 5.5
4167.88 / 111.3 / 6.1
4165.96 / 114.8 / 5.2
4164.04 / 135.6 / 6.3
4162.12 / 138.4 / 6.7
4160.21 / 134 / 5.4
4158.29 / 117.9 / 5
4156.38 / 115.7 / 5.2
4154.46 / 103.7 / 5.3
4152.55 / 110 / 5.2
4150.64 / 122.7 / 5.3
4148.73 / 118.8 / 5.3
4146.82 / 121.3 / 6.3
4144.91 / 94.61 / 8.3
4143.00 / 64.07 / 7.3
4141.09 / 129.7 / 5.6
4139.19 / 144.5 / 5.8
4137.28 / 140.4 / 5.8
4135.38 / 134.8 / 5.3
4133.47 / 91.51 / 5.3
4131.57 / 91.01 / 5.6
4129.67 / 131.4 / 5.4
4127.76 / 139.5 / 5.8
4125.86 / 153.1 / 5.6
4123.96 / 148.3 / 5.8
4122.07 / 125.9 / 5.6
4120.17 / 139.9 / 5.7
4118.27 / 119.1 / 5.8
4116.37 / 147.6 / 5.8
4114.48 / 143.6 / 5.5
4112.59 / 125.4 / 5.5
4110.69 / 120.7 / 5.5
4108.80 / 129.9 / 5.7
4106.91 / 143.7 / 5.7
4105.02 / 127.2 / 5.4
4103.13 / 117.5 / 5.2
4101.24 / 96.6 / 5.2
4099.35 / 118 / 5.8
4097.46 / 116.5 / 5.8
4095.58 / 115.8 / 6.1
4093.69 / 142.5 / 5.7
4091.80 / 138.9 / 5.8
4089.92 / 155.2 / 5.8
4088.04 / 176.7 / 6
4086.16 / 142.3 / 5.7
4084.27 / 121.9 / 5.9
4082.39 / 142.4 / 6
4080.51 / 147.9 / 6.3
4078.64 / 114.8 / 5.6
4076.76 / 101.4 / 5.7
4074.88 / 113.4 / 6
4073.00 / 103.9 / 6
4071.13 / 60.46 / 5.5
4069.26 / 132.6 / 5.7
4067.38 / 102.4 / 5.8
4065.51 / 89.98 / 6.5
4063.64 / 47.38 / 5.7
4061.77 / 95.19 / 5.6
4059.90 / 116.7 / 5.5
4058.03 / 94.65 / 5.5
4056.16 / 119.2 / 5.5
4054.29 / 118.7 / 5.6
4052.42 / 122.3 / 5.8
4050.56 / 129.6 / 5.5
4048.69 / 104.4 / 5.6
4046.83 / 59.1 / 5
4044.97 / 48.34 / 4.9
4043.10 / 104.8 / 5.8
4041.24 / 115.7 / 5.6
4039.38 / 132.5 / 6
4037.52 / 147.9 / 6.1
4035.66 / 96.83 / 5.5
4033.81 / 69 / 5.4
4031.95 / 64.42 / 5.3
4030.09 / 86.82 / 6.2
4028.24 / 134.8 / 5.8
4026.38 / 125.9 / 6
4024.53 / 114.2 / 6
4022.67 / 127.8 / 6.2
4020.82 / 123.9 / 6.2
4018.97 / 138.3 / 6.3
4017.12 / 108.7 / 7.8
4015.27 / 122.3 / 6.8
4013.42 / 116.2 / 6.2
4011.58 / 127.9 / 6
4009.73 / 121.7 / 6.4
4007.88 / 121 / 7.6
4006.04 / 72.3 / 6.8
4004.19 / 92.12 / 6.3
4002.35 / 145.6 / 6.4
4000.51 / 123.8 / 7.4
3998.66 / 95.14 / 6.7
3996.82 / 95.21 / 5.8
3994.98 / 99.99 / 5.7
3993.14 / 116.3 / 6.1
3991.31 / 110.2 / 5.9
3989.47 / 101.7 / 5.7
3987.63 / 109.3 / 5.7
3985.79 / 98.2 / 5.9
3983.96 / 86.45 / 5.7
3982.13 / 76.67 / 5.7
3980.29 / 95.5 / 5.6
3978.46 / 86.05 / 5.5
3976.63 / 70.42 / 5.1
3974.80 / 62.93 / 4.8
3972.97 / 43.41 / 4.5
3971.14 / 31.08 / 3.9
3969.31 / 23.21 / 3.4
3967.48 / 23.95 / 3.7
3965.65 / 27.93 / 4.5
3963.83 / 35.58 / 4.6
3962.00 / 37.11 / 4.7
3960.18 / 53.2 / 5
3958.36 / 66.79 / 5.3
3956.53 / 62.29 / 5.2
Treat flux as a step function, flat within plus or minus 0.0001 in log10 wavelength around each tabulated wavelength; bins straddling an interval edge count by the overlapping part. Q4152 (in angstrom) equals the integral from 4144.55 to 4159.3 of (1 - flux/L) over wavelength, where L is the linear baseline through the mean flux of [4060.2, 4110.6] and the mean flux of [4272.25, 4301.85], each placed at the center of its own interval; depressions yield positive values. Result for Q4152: 0.4 angstrom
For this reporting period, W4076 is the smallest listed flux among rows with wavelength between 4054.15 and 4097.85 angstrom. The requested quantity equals 47.38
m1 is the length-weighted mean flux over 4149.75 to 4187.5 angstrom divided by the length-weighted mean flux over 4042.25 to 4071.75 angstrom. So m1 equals 1.22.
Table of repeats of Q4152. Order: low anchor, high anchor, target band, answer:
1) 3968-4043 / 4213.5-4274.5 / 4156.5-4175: -2.0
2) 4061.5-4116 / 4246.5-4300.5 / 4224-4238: 2.8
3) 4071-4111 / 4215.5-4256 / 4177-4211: -1.1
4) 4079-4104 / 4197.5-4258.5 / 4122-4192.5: 2.9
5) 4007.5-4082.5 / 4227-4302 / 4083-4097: -3.9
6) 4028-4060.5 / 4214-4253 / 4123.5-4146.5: -2.6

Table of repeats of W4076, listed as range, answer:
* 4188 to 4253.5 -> 38.45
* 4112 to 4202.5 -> 64.07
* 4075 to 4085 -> 101.4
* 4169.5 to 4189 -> 90.52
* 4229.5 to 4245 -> 109.8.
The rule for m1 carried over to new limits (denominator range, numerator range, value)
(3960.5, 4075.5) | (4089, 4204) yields 1.28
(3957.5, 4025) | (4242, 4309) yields 1.29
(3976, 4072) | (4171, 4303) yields 1.13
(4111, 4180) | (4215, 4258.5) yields 0.94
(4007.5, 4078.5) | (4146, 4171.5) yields 1.14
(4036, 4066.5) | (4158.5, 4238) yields 1.15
